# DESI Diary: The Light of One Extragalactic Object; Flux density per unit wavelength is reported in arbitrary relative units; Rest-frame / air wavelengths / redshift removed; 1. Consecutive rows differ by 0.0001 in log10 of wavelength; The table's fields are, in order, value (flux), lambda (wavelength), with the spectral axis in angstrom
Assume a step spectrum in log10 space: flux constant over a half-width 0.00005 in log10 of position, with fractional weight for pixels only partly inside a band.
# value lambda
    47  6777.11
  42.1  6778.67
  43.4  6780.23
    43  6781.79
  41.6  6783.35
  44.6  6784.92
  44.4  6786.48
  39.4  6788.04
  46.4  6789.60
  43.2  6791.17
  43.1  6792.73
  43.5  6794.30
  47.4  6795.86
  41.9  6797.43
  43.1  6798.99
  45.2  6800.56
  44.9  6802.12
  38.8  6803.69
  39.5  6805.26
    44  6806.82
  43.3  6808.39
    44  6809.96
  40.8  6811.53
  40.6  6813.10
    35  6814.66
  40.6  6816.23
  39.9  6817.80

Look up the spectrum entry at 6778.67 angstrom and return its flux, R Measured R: 42.1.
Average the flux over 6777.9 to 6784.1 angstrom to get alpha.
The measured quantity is 42.6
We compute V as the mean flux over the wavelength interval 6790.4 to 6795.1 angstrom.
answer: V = 43.3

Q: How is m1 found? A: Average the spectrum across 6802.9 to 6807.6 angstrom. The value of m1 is 40.8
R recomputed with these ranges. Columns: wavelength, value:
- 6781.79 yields 43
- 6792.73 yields 43.1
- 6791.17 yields 43.2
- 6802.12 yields 44.9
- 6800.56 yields 45.2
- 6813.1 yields 40.6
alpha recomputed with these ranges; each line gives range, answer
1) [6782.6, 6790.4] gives 43.3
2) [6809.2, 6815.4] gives 40.2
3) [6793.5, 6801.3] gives 44.2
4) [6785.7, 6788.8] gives 42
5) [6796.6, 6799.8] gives 42.5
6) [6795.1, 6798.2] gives 44.6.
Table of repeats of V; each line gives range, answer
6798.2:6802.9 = 44.5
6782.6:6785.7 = 43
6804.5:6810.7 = 42.7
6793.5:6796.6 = 45.4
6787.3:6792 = 43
